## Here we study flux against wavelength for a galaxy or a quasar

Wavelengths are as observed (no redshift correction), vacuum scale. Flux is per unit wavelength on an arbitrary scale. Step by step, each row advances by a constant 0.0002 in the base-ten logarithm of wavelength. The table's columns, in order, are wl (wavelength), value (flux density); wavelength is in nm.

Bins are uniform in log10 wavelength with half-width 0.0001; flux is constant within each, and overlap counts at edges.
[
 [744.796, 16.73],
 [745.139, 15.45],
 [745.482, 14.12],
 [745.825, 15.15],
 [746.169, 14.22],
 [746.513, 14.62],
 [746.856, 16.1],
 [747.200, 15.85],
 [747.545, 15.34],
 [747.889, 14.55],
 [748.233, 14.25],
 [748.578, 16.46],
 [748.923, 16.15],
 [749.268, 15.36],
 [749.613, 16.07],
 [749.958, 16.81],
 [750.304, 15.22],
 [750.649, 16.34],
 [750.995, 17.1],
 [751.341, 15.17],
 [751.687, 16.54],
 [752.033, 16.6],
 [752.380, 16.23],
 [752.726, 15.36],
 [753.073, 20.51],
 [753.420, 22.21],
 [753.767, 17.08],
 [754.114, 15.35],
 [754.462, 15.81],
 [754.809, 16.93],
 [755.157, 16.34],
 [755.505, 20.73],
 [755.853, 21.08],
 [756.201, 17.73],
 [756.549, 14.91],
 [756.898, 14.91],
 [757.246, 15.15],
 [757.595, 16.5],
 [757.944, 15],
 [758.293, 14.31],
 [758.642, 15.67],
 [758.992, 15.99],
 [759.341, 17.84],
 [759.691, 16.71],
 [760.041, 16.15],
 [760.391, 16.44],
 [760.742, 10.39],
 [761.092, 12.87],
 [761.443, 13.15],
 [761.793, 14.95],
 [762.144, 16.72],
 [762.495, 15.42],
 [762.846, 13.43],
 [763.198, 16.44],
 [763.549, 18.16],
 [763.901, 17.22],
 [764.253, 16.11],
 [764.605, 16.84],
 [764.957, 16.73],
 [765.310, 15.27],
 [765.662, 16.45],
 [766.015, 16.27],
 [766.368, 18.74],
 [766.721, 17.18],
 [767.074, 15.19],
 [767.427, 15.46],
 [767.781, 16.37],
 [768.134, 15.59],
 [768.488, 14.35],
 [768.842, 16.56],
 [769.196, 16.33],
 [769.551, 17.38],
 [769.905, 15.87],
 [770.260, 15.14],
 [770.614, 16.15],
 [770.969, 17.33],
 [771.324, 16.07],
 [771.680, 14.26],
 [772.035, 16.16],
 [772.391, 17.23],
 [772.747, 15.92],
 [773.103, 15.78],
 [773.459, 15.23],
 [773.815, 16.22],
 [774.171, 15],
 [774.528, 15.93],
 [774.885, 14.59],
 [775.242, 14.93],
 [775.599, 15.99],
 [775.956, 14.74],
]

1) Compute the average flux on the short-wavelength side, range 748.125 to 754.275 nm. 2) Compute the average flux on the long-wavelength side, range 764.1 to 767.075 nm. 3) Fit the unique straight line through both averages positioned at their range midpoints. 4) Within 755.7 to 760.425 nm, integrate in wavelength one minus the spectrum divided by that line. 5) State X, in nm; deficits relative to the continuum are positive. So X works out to 0.09 nm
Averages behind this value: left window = 16.6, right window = 16.6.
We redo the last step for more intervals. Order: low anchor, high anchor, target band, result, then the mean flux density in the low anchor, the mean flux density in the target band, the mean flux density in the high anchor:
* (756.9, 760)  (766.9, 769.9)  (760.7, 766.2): 0.12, 15.9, 15.5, 15.9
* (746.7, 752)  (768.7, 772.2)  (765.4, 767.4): -0.07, 15.8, 16.6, 16.1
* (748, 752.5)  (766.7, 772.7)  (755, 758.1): -0.18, 16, 16.9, 16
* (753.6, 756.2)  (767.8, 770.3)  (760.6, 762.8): 0.38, 17.6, 13.9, 16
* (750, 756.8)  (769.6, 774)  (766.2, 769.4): 0.01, 17.2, 16.2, 16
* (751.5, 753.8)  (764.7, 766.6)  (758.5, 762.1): 0.44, 17.8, 15.1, 16.7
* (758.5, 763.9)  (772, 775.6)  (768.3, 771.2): -0.10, 15.4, 16.1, 15.7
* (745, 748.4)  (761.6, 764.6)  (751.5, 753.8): -0.37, 15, 17.8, 16.1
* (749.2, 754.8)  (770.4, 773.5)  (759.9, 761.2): 0.20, 16.8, 14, 16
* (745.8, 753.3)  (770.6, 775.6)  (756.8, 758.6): 0.08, 16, 15.2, 15.8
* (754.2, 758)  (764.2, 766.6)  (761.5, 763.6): 0.15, 16.8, 15.6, 16.7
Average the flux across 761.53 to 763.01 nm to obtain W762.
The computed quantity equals 15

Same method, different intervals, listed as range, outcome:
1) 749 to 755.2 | 16.7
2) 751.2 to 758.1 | 17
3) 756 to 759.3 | 15.7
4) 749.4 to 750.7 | 16.1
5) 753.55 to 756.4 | 17.7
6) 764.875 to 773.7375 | 16.1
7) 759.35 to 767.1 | 15.8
